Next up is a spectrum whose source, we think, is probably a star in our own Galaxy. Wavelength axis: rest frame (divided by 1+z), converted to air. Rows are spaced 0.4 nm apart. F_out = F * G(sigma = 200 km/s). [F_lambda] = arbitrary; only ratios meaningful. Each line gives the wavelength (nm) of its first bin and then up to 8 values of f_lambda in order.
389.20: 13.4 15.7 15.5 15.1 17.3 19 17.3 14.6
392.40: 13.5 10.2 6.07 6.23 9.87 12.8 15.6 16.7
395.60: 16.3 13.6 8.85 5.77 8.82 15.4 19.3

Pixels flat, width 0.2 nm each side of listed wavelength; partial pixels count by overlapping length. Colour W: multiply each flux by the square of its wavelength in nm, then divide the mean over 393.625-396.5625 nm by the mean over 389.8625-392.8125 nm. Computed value 0.8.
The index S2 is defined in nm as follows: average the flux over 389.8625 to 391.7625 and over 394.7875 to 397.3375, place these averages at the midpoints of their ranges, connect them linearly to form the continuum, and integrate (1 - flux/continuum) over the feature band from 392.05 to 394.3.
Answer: 0.77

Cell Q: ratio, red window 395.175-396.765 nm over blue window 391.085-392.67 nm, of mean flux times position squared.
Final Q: 0.83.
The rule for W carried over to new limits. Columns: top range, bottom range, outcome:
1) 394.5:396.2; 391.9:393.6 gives 1.51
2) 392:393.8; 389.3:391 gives 0.62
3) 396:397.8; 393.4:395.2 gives 0.87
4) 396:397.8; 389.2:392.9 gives 0.68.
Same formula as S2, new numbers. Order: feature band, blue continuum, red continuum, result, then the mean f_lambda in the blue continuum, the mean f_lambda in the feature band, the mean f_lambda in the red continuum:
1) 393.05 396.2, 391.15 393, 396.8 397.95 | 0.22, 14.6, 12.2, 11.9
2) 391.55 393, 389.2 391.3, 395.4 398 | 0.13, 16.1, 13.5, 12.1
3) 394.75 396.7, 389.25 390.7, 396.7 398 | -0.17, 15.4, 13.7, 11.8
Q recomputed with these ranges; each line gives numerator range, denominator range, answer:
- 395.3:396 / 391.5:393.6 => 1.38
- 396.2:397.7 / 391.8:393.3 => 0.84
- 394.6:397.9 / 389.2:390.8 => 0.86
